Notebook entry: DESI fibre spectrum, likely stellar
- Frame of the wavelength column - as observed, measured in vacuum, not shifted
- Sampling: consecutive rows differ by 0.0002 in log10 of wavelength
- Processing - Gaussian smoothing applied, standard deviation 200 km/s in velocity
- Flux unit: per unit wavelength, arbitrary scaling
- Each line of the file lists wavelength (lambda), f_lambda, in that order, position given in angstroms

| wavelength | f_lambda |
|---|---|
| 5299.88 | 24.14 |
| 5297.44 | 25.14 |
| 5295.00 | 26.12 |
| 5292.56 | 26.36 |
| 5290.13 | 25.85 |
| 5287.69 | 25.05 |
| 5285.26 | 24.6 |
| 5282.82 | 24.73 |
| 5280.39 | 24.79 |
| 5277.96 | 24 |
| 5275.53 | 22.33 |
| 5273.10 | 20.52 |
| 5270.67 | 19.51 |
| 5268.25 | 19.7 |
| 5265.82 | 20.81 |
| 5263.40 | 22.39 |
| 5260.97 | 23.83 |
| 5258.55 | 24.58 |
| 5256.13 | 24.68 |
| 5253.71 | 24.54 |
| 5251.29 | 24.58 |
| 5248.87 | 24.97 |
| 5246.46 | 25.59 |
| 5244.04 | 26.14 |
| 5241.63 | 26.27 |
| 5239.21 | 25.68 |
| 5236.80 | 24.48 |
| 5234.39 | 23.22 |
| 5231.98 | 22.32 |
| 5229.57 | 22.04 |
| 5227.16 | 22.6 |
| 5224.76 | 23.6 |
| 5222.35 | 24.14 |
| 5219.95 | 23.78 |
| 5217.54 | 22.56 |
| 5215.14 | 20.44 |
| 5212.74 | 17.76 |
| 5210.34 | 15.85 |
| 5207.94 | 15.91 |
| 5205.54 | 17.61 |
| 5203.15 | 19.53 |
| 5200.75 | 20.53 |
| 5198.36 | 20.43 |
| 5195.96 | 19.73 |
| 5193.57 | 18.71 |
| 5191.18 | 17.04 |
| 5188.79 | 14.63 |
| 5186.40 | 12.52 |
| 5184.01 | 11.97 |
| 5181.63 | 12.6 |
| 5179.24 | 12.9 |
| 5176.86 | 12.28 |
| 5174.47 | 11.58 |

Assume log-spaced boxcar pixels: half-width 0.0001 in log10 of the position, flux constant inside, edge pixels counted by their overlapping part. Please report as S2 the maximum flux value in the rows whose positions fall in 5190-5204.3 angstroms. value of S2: 20.53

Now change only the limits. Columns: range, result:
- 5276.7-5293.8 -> 26.36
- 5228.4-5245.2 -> 26.27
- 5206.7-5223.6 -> 24.14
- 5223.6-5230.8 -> 23.6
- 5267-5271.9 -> 19.7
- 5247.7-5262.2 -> 24.97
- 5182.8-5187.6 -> 12.52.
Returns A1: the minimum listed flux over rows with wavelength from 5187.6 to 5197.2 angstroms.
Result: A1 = 14.63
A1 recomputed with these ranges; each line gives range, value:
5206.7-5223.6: 15.85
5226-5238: 22.04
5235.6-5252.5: 24.48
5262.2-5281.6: 19.51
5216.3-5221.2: 22.56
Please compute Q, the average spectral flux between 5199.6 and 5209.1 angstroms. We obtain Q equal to 18.4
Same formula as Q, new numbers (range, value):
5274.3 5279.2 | 23.2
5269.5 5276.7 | 20.8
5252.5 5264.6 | 24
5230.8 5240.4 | 23.9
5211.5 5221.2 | 21.1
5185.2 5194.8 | 15.7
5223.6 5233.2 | 22.6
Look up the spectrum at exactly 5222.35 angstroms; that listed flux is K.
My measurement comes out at 24.14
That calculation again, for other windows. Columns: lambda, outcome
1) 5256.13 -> 24.68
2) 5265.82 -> 20.81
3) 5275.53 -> 22.33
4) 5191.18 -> 17.04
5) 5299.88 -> 24.14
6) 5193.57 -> 18.71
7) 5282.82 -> 24.73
